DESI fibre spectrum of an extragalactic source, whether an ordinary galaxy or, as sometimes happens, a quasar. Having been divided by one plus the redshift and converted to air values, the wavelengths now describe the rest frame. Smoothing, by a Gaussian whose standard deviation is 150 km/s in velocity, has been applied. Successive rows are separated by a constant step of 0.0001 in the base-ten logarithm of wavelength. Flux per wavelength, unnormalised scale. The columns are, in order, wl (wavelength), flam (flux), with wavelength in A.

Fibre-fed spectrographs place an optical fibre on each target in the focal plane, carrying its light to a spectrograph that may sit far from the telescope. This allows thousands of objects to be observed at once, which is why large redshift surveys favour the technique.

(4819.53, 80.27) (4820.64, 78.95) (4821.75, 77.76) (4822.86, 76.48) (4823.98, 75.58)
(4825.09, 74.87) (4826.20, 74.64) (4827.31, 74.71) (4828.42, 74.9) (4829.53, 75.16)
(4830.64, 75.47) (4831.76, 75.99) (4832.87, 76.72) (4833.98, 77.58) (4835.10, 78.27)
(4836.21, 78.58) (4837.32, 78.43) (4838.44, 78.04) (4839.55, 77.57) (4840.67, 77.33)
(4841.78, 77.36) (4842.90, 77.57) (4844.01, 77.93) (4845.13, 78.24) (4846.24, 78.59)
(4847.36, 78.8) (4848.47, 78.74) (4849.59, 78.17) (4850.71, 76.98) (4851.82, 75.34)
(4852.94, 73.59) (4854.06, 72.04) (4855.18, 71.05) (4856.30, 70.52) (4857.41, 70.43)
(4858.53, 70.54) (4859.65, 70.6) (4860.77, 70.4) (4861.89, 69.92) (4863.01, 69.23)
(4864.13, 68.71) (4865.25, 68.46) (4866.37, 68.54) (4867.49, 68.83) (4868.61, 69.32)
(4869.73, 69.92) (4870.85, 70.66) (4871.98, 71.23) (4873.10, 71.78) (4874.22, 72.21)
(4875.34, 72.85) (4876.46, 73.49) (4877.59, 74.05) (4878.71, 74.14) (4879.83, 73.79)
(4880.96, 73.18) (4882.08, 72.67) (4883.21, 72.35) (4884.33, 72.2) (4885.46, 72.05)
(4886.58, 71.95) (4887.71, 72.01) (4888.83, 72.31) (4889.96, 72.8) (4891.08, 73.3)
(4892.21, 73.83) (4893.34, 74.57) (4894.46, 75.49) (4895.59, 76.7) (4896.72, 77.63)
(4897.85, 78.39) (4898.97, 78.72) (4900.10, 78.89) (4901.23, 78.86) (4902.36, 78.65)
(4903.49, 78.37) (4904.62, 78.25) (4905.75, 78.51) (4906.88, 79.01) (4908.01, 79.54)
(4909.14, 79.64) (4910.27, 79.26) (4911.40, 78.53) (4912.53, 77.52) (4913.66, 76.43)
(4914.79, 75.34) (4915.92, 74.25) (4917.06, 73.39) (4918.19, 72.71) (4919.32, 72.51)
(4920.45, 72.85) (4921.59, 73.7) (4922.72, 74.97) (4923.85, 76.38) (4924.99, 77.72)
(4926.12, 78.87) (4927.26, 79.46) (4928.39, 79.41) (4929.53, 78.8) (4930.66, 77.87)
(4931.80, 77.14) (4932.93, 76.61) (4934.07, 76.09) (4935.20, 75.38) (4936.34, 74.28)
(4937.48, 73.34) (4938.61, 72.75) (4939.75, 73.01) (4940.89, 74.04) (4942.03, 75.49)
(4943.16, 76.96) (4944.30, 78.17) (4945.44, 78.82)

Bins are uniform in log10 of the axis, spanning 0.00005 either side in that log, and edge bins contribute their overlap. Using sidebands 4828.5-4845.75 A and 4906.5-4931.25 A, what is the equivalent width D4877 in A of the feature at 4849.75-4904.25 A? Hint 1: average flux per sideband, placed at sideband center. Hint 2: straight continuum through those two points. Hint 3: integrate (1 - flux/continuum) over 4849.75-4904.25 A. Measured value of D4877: 2.80 A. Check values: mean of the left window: 77.3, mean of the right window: 76.7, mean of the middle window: 73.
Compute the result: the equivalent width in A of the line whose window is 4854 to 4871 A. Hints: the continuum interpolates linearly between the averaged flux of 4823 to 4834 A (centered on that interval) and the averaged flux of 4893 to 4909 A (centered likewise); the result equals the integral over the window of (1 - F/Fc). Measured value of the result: 1.5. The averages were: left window 75.5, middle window 69.9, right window 78.1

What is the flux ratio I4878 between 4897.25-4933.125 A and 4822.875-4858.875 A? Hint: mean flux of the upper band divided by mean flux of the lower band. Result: 1.02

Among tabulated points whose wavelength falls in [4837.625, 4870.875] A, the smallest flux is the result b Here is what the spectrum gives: 68.46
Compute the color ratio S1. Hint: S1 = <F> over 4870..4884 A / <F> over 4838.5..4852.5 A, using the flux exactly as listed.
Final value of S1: 0.93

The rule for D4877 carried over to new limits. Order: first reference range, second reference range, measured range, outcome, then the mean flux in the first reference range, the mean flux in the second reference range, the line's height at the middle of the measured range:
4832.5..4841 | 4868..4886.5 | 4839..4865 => 0.51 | 77.8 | 72.2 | 75.7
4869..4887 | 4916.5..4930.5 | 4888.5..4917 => -1.01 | 72.4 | 76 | 74.3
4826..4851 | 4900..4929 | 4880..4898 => 0.78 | 77.2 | 77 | 77.1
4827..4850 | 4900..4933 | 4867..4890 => 1.53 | 77.4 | 77.1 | 77.2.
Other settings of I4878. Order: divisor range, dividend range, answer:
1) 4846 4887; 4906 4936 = 1.06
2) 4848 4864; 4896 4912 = 1.09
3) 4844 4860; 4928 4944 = 1.01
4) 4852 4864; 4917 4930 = 1.07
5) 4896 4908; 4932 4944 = 0.95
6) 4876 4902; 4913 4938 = 1.02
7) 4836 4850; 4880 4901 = 0.95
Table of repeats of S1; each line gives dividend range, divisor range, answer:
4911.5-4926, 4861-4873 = 1.08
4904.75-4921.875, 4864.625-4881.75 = 1.07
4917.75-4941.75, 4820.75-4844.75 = 0.99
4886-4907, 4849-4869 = 1.07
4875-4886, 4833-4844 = 0.94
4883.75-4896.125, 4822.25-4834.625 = 0.97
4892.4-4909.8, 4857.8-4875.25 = 1.11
